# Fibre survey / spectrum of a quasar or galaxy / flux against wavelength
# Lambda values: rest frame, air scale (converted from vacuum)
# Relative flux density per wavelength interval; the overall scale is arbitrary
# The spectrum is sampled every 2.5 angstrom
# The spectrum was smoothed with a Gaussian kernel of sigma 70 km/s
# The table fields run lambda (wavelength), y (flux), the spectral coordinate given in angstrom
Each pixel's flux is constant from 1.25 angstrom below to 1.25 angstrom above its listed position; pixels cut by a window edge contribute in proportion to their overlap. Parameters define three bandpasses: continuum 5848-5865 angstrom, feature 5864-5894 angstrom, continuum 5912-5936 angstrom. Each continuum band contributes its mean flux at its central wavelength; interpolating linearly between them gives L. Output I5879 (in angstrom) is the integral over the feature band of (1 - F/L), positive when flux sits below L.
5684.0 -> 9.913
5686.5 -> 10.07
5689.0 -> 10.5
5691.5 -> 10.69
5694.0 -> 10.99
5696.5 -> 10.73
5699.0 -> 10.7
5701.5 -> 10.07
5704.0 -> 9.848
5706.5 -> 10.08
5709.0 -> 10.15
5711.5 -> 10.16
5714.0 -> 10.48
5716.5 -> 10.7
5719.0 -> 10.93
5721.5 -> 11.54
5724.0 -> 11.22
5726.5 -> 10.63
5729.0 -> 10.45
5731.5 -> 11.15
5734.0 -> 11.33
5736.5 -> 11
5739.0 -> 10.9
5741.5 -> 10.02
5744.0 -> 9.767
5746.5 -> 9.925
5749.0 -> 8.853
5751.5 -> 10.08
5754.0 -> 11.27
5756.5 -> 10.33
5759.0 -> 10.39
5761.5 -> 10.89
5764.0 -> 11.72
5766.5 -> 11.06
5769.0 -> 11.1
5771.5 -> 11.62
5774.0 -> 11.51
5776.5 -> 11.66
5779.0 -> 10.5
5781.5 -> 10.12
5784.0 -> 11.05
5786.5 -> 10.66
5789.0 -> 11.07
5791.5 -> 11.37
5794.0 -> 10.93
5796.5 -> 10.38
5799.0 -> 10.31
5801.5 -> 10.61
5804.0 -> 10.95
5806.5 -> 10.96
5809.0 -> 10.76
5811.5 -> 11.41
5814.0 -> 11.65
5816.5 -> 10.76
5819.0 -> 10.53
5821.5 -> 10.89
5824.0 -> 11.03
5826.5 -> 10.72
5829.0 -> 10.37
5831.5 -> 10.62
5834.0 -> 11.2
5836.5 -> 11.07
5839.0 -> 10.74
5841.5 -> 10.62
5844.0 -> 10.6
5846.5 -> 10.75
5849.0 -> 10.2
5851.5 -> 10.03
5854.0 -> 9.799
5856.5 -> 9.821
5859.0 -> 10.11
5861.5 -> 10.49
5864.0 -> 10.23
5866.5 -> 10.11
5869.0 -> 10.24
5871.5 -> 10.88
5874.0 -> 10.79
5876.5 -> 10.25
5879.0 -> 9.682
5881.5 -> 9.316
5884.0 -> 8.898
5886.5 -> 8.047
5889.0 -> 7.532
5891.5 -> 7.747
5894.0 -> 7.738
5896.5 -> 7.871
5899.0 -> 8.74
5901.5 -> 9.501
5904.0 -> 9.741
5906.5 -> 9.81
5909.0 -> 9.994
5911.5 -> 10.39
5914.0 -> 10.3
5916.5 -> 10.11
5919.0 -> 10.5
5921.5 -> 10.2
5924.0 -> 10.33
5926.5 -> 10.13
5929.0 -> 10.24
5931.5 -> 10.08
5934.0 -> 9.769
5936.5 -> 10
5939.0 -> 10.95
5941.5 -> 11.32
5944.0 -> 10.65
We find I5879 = 2.2 angstrom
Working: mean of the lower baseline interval 10.1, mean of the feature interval 9.37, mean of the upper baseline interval 10.2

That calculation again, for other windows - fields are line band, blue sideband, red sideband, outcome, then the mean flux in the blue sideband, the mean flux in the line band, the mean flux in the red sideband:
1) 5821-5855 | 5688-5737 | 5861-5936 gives -2.2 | 10.7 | 10.6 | 9.65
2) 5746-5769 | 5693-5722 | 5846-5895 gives -0.7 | 10.5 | 10.6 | 9.63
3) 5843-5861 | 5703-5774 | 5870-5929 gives -0.6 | 10.6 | 10.2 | 9.52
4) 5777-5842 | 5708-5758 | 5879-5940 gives -4.8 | 10.5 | 10.8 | 9.5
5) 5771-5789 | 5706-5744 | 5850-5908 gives -1.3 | 10.7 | 11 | 9.46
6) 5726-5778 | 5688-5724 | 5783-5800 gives -0.2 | 10.6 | 10.7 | 10.8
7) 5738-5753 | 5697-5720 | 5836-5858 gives 0.6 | 10.4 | 9.93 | 10.4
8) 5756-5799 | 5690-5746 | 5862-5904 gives -3.5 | 10.6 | 11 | 9.26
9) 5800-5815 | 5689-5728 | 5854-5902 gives -1.8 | 10.6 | 11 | 9.38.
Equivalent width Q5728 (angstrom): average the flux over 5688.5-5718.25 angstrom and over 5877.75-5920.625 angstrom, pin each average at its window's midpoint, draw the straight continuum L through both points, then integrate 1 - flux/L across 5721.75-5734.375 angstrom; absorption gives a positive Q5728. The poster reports -0.9 angstrom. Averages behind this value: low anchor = 10.4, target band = 11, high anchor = 9.18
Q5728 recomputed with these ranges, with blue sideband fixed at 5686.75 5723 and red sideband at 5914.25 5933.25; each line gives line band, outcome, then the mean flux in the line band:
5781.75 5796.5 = -0.7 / 10.9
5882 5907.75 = 4.2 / 8.58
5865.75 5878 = -0.2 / 10.5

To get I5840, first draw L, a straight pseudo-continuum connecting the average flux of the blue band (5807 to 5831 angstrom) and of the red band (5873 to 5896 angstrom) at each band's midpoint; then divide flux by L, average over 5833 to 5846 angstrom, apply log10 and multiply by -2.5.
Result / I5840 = -0.06 mag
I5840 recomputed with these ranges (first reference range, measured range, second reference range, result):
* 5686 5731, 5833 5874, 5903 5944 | -0.01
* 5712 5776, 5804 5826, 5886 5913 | -0.11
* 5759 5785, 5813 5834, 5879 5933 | -0.04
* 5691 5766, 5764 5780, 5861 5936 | -0.10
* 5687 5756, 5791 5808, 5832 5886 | -0.04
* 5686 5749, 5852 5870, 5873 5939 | -0.04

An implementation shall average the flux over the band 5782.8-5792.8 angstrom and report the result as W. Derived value 11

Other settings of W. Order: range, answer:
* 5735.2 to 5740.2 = 11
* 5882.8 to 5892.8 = 8.05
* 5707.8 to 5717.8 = 10.4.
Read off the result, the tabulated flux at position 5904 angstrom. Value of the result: 9.741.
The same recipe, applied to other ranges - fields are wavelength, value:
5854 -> 9.799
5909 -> 9.994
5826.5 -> 10.72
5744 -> 9.767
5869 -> 10.24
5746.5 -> 9.925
